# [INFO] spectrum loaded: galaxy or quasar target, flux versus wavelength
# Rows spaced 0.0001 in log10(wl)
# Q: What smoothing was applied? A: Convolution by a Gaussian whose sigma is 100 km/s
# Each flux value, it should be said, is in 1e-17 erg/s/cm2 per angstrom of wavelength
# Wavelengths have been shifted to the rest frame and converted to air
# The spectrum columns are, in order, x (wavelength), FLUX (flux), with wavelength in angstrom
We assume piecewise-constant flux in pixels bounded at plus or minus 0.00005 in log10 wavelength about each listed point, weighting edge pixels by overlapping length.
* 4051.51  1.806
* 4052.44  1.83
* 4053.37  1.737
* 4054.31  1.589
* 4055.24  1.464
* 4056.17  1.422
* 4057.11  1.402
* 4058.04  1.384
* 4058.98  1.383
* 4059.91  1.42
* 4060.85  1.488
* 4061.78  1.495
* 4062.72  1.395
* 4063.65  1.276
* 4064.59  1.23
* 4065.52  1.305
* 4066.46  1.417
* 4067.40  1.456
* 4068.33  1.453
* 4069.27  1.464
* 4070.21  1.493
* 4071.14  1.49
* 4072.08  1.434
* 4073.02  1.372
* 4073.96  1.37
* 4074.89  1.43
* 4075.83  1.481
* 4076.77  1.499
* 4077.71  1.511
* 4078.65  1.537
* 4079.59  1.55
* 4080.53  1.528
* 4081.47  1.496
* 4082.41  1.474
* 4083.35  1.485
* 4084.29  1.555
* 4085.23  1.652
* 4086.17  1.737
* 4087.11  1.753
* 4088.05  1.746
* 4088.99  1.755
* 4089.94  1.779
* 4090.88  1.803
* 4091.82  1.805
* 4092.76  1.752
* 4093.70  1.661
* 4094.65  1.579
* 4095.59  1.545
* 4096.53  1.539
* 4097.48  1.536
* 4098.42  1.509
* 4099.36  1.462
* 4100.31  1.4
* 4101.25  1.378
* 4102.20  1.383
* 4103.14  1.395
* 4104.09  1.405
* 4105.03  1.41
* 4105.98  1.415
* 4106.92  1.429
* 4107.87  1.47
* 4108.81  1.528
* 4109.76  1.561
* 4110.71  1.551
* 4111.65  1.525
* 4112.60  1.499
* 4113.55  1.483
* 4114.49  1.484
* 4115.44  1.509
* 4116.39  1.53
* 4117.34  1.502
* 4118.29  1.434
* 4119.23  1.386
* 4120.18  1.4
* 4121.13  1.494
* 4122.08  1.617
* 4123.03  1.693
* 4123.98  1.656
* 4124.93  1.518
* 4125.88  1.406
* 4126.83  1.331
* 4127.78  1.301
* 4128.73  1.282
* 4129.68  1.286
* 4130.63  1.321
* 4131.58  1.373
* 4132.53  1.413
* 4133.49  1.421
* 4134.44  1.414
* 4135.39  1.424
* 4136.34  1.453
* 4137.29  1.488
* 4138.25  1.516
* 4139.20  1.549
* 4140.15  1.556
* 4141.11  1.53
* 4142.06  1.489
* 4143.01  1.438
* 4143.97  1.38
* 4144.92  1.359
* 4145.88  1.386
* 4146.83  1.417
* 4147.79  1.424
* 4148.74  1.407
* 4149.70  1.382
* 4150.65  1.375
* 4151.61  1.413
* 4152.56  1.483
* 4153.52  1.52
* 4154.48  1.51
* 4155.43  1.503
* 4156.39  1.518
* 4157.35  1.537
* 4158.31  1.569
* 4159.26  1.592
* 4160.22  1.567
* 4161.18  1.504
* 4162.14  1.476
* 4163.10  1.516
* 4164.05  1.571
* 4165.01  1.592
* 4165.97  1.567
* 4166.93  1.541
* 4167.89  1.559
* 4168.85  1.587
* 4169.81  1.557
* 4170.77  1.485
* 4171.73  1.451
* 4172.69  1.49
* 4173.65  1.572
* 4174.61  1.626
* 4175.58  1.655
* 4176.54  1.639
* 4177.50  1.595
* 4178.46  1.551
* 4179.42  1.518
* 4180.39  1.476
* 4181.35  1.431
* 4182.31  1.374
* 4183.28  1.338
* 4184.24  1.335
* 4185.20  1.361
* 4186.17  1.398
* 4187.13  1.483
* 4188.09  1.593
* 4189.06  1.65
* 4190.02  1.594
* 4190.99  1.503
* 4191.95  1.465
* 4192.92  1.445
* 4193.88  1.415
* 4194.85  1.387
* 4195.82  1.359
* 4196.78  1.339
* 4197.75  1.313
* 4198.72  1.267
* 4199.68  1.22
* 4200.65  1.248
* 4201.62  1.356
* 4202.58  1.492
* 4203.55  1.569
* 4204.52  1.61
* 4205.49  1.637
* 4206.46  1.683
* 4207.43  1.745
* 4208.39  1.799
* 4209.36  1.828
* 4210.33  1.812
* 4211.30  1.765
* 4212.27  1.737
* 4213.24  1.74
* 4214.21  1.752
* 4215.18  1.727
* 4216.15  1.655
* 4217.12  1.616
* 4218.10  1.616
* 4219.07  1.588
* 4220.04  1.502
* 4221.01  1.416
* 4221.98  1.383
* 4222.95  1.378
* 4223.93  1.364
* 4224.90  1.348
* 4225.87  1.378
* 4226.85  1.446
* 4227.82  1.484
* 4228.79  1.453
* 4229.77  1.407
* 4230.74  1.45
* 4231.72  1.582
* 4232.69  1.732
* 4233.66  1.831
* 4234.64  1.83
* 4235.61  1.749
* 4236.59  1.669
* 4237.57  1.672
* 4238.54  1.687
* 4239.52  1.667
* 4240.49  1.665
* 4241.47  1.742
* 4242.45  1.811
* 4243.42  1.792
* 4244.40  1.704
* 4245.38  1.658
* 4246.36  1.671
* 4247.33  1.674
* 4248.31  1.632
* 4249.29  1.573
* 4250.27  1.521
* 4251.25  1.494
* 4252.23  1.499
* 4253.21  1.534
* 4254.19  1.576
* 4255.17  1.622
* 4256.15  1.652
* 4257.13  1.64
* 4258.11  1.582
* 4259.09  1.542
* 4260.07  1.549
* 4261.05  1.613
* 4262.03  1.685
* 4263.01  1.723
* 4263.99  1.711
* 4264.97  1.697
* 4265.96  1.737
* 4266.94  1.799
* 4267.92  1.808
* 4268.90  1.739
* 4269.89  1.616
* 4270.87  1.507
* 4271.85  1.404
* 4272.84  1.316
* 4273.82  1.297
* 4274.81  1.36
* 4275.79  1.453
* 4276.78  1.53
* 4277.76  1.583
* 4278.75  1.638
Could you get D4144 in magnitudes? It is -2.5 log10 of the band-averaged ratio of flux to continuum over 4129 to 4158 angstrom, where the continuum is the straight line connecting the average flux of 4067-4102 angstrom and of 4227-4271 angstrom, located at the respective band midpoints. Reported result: 0.10 mag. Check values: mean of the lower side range 1.55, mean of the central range 1.44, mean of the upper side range 1.64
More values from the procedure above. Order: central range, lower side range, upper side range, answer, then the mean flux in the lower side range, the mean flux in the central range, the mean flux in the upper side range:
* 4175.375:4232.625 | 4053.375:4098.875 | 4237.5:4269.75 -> 0.07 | 1.52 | 1.51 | 1.66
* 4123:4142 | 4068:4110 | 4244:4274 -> 0.08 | 1.53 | 1.44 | 1.61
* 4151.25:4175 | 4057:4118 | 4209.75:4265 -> 0.02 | 1.5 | 1.53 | 1.61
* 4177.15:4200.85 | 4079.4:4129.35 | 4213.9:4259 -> 0.10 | 1.53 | 1.43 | 1.59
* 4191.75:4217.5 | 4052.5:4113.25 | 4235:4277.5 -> 0.02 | 1.51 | 1.56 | 1.62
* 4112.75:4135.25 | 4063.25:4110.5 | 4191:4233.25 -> 0.05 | 1.51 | 1.45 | 1.52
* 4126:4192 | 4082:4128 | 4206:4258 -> 0.07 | 1.54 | 1.48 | 1.62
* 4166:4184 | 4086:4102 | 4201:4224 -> 0.07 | 1.62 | 1.52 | 1.62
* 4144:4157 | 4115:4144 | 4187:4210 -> 0.02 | 1.46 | 1.44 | 1.5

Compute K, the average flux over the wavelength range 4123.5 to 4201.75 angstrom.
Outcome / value 1.46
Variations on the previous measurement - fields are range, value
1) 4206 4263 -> 1.62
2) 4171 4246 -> 1.55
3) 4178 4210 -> 1.48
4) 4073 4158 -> 1.5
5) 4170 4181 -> 1.55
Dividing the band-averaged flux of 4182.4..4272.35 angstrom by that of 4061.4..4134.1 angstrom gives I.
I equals 1.06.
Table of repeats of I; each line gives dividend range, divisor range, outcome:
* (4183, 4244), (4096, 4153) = 1.07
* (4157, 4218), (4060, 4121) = 1.02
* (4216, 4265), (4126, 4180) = 1.08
